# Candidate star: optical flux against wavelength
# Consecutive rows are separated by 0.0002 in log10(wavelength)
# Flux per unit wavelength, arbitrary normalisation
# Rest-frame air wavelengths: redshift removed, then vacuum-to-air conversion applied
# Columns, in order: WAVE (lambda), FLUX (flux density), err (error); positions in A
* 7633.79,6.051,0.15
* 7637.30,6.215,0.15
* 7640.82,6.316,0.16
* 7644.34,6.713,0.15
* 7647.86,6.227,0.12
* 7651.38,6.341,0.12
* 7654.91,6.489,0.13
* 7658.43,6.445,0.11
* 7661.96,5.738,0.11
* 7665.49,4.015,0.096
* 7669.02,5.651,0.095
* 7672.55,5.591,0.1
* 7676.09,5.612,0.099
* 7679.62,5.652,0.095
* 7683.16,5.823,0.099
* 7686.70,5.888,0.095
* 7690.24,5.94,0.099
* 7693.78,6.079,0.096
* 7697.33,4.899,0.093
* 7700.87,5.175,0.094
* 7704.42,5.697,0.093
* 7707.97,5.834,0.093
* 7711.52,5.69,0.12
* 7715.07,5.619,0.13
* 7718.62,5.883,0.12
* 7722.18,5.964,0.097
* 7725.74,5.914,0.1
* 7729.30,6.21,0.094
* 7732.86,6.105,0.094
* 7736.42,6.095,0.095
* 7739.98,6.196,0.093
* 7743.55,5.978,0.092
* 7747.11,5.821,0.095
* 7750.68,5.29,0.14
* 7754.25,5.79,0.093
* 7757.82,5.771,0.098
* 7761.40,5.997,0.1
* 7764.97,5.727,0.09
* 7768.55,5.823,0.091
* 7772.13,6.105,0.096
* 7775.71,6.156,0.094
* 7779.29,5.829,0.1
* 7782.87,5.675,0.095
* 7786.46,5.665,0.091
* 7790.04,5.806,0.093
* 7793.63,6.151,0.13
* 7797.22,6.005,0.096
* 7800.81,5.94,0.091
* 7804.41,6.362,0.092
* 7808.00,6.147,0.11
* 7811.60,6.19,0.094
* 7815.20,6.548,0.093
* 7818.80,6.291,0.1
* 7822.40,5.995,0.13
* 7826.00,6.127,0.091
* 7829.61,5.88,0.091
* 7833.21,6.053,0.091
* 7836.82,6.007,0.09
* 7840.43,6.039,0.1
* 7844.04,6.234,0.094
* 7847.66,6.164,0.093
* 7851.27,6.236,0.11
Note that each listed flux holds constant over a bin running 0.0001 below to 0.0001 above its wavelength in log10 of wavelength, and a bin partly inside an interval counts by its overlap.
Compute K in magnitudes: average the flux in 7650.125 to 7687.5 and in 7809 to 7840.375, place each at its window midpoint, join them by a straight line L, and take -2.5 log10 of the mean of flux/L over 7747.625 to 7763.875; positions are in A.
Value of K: 0.04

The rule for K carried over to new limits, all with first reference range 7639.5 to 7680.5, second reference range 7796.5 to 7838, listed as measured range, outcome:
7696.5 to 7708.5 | 0.11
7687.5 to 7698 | 0.04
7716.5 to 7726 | 0.02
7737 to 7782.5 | 0.03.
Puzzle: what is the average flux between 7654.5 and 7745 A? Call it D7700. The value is 5.77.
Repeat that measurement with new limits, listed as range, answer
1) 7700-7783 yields 5.86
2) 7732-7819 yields 5.97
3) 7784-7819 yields 6.09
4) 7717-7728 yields 5.93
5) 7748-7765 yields 5.72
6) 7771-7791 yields 5.87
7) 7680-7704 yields 5.64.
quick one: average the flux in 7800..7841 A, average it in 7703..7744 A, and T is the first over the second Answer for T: 1.03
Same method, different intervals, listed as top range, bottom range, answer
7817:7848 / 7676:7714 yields 1.07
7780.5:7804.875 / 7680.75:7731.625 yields 1.03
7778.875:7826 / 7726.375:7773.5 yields 1.02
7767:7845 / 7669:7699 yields 1.06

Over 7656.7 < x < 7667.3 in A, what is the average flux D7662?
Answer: 5.4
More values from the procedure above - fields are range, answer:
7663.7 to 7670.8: 4.84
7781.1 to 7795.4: 5.82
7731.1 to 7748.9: 6.04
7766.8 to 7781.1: 5.98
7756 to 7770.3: 5.83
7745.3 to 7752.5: 5.56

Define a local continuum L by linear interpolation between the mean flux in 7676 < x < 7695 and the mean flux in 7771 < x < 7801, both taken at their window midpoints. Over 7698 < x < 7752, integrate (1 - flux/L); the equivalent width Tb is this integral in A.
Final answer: 0.5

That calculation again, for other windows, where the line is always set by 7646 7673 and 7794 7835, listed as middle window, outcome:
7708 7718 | 0.4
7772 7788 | 0.5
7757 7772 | 0.4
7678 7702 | 1.0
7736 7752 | 0.3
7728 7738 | -0.3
